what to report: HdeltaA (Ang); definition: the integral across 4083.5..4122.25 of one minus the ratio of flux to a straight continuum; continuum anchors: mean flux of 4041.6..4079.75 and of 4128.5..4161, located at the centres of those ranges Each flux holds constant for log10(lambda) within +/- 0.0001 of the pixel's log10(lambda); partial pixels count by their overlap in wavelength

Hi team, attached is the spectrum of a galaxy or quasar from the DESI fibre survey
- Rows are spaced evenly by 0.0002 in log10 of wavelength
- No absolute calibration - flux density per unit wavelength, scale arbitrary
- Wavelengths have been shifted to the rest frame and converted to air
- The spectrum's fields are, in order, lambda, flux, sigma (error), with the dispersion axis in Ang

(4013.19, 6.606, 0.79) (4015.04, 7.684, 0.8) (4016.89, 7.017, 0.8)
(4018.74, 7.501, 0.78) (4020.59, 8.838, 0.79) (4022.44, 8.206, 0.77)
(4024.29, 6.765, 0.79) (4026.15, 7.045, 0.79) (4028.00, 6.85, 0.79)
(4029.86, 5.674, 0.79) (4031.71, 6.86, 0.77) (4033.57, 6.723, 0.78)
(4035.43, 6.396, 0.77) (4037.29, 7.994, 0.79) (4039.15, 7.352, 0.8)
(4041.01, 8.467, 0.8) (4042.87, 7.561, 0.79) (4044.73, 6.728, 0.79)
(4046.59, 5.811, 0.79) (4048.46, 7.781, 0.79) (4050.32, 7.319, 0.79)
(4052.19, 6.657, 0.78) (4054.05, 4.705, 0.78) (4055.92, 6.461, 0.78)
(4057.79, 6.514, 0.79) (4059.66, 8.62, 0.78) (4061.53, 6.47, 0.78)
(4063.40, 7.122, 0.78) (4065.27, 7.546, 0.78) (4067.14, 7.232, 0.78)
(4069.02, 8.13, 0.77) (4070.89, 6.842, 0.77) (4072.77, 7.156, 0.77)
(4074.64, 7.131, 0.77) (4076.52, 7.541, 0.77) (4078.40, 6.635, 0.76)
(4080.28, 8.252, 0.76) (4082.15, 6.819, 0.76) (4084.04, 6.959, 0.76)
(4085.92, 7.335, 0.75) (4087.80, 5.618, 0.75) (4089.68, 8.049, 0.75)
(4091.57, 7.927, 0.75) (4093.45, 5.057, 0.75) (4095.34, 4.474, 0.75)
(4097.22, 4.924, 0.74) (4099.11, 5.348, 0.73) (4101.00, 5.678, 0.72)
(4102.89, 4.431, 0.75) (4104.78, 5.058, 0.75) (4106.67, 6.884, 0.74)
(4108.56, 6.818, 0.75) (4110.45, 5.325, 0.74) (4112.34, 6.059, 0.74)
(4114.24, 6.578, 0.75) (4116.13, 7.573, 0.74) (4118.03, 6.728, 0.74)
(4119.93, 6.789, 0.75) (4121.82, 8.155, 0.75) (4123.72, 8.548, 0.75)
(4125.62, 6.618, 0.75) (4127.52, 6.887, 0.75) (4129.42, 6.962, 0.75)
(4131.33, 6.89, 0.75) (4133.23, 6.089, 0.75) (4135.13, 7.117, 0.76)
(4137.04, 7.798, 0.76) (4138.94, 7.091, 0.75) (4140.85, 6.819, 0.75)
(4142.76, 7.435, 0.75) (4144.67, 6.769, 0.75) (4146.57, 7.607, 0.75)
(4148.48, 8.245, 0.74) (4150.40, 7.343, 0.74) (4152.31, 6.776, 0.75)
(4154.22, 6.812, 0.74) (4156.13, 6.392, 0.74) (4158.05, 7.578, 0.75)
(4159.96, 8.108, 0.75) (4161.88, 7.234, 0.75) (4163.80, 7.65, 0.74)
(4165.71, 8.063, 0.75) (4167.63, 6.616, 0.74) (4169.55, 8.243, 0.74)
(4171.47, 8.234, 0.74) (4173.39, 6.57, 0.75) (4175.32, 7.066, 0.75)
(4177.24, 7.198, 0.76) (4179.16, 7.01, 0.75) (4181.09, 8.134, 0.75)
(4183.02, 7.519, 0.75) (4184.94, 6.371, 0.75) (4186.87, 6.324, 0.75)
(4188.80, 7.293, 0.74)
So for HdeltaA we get 4.7 Ang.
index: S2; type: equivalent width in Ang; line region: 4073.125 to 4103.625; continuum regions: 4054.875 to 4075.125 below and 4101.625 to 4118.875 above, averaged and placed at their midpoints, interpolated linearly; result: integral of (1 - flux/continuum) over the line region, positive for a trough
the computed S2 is 1.2 Ang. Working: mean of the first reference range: 7.19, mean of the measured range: 6.41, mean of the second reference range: 6.15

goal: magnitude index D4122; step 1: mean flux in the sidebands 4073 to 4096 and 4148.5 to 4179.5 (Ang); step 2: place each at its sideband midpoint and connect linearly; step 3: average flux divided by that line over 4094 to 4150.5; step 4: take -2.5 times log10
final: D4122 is 0.08 mag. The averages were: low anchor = 6.85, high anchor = 7.34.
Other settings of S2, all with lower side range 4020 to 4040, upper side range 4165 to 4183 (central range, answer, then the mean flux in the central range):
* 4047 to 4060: 0.79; 6.74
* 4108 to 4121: 1.34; 6.56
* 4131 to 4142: 0.58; 6.98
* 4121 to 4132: 0.00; 7.34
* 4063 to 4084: -0.22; 7.3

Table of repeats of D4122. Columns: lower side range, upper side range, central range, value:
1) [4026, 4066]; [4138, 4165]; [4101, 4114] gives 0.225 mag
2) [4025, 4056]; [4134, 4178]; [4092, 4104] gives 0.356 mag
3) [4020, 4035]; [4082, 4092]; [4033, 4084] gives -0.005 mag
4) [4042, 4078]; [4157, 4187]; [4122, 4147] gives 0.018 mag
